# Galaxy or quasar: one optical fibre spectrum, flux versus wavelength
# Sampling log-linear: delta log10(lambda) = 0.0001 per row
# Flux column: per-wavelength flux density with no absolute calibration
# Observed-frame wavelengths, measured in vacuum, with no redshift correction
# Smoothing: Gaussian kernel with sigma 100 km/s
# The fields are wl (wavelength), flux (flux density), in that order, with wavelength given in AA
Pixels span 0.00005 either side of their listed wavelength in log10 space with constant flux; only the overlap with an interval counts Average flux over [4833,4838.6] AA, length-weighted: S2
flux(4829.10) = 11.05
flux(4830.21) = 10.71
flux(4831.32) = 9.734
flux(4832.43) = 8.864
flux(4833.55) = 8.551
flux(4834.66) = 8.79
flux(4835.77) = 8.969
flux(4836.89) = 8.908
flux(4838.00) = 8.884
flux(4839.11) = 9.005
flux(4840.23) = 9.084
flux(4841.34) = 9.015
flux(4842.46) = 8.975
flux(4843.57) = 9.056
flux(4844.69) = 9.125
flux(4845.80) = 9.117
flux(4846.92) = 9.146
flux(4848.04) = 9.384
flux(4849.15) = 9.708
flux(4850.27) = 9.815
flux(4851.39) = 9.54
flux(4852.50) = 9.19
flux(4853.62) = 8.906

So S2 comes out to 8.83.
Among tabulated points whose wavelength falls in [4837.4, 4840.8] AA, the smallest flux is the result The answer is 8.884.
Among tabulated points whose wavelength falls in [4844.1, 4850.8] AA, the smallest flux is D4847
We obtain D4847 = 9.117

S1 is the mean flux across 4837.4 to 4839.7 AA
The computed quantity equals 8.95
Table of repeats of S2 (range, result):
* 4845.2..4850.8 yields 9.43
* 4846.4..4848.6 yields 9.28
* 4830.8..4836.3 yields 8.98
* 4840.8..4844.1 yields 9.02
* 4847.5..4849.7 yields 9.57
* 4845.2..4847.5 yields 9.12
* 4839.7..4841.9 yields 9.06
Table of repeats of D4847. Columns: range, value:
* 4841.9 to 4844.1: 8.975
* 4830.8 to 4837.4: 8.551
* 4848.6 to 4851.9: 9.54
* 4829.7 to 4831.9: 9.734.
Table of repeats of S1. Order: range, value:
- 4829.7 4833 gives 9.75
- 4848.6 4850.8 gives 9.75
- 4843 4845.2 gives 9.09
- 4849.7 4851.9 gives 9.65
